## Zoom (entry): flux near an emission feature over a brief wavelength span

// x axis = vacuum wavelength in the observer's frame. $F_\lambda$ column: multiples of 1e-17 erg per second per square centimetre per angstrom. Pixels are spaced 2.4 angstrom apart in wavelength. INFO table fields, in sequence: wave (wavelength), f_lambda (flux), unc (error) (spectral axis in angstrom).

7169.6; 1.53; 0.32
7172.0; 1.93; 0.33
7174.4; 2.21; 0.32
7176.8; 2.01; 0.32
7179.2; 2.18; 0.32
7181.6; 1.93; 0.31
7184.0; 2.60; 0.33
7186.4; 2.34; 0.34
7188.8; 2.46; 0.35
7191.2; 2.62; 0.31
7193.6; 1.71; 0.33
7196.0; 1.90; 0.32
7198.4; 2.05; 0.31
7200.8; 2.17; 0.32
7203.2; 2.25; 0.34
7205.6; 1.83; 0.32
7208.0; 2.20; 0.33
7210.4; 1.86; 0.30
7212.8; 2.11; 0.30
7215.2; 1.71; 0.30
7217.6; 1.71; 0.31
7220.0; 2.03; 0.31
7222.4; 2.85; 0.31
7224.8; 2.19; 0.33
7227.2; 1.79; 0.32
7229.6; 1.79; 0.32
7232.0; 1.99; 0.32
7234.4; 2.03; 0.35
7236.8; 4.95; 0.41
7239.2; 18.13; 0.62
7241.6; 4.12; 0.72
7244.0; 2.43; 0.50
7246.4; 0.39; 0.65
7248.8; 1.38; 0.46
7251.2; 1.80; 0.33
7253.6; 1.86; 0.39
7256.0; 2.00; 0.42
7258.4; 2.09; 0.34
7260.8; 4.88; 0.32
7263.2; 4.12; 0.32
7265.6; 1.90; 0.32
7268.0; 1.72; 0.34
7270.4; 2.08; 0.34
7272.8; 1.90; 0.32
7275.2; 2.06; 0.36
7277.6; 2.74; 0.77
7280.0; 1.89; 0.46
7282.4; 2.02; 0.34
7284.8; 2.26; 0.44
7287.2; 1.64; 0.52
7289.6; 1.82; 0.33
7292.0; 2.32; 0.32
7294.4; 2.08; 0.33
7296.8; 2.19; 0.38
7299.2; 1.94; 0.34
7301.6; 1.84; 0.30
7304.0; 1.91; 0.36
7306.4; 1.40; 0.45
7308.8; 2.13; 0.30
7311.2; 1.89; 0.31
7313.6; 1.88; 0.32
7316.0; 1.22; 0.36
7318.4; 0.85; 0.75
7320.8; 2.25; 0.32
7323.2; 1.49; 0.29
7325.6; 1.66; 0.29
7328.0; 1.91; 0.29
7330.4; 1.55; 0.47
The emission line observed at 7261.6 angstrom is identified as [N II] 6583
